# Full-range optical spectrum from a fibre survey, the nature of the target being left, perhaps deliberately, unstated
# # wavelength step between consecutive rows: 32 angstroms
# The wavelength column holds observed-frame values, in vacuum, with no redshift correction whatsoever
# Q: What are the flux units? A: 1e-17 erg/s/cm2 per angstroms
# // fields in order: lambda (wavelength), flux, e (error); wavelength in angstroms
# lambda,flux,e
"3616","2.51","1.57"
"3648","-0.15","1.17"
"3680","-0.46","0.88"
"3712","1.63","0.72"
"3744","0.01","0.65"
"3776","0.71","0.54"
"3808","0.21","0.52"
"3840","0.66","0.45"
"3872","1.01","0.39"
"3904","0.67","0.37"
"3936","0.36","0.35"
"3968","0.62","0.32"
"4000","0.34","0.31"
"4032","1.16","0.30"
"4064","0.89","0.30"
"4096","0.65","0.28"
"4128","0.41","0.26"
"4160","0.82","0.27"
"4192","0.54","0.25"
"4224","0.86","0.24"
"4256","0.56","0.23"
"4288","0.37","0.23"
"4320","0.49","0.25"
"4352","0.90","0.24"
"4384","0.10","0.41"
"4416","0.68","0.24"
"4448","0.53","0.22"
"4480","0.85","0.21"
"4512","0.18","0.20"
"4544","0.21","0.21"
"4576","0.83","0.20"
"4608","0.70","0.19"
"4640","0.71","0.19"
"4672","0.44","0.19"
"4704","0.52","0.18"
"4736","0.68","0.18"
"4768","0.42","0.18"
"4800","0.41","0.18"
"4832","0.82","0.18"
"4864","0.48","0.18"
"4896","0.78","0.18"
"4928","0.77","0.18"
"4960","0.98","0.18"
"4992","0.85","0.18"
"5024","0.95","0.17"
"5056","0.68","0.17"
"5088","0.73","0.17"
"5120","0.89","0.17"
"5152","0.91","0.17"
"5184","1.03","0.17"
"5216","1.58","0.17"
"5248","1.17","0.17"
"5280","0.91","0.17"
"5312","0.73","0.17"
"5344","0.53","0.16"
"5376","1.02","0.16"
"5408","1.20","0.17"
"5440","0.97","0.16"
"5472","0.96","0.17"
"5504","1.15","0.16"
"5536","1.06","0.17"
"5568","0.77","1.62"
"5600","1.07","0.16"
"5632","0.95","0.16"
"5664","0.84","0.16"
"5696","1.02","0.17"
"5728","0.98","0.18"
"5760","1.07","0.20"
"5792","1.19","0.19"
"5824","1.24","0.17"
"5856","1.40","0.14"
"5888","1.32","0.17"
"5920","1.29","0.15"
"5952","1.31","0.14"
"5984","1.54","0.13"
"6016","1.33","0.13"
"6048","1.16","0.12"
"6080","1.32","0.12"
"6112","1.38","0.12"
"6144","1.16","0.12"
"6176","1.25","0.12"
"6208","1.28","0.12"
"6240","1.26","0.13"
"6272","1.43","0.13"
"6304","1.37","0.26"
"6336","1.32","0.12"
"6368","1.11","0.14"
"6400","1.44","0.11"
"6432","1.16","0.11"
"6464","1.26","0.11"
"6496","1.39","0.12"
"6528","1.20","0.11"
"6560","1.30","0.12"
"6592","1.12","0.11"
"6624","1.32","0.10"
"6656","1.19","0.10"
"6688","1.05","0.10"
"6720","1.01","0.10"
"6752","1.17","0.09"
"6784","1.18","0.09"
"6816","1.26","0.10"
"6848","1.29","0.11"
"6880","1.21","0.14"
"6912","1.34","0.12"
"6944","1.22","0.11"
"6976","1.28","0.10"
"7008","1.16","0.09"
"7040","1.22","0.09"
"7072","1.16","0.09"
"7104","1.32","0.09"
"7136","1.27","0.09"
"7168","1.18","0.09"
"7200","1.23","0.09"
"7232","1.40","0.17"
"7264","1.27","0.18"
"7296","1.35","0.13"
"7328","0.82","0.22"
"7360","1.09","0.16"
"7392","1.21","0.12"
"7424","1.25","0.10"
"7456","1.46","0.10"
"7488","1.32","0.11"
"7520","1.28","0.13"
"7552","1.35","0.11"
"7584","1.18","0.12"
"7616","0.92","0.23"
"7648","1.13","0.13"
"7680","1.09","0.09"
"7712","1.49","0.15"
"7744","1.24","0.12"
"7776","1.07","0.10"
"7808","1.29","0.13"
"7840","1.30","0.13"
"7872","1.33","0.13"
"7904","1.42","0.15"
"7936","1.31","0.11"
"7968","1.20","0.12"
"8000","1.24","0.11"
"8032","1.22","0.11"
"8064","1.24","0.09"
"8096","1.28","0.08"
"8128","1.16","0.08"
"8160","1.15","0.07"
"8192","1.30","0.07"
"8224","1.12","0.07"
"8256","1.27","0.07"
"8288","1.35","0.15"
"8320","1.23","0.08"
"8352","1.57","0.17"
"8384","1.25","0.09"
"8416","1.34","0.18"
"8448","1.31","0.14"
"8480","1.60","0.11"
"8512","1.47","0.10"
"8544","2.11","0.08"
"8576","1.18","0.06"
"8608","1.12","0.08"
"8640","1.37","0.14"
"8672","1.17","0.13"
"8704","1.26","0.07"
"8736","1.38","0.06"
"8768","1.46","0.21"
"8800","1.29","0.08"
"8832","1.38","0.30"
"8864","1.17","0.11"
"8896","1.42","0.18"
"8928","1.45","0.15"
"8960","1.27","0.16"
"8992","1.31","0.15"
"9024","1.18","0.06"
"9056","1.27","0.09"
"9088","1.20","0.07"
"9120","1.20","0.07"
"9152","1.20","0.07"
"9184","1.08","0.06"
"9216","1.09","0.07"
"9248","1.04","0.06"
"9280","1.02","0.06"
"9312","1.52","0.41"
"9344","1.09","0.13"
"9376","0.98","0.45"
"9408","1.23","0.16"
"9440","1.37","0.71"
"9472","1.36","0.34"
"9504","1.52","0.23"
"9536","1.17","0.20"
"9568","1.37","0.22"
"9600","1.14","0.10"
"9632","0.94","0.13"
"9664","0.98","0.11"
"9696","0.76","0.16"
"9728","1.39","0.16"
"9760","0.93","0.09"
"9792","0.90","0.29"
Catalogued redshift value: 0.30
